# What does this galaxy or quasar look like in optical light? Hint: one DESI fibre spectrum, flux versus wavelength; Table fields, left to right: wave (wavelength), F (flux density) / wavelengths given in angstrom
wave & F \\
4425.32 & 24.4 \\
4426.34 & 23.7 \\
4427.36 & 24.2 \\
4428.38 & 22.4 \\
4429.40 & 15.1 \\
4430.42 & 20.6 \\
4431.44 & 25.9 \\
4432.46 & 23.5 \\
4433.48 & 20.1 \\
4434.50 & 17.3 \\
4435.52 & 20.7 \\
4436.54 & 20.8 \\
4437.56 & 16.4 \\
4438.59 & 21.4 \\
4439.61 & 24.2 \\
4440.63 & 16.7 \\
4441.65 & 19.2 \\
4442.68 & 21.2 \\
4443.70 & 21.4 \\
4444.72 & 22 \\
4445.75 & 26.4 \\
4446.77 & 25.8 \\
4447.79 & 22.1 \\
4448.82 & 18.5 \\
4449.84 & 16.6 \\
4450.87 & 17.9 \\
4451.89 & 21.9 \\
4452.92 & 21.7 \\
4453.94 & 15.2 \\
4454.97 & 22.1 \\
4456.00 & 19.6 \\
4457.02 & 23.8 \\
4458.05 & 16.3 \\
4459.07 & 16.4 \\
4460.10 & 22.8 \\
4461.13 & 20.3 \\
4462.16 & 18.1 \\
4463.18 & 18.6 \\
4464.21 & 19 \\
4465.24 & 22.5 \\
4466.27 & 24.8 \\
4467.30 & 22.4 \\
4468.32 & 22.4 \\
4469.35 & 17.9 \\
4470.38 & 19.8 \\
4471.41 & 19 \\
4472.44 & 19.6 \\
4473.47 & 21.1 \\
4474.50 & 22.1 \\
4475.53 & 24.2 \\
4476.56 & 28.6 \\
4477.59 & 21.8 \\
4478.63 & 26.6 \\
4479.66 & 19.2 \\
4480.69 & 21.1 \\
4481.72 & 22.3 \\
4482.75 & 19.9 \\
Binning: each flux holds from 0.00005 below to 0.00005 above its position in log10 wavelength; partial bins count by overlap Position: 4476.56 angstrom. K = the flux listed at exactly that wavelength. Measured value 28.6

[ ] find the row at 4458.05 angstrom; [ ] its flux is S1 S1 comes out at 16.3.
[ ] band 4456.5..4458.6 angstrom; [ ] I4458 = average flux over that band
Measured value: 20.1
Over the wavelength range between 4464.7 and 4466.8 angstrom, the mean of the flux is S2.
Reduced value 23.5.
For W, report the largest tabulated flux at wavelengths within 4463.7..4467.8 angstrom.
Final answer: 24.8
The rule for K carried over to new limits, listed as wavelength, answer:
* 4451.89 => 21.9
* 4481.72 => 22.3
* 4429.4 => 15.1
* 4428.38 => 22.4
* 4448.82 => 18.5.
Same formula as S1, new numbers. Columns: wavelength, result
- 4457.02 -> 23.8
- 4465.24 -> 22.5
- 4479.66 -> 19.2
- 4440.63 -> 16.7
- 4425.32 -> 24.4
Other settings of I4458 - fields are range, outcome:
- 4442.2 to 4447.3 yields 23.4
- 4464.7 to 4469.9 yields 22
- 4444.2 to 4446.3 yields 24.2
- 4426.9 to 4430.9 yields 20.5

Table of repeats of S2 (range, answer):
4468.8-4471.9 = 18.9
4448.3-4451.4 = 17.7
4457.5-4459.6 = 16.5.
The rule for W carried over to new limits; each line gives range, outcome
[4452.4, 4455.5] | 22.1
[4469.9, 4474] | 21.1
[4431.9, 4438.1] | 23.5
